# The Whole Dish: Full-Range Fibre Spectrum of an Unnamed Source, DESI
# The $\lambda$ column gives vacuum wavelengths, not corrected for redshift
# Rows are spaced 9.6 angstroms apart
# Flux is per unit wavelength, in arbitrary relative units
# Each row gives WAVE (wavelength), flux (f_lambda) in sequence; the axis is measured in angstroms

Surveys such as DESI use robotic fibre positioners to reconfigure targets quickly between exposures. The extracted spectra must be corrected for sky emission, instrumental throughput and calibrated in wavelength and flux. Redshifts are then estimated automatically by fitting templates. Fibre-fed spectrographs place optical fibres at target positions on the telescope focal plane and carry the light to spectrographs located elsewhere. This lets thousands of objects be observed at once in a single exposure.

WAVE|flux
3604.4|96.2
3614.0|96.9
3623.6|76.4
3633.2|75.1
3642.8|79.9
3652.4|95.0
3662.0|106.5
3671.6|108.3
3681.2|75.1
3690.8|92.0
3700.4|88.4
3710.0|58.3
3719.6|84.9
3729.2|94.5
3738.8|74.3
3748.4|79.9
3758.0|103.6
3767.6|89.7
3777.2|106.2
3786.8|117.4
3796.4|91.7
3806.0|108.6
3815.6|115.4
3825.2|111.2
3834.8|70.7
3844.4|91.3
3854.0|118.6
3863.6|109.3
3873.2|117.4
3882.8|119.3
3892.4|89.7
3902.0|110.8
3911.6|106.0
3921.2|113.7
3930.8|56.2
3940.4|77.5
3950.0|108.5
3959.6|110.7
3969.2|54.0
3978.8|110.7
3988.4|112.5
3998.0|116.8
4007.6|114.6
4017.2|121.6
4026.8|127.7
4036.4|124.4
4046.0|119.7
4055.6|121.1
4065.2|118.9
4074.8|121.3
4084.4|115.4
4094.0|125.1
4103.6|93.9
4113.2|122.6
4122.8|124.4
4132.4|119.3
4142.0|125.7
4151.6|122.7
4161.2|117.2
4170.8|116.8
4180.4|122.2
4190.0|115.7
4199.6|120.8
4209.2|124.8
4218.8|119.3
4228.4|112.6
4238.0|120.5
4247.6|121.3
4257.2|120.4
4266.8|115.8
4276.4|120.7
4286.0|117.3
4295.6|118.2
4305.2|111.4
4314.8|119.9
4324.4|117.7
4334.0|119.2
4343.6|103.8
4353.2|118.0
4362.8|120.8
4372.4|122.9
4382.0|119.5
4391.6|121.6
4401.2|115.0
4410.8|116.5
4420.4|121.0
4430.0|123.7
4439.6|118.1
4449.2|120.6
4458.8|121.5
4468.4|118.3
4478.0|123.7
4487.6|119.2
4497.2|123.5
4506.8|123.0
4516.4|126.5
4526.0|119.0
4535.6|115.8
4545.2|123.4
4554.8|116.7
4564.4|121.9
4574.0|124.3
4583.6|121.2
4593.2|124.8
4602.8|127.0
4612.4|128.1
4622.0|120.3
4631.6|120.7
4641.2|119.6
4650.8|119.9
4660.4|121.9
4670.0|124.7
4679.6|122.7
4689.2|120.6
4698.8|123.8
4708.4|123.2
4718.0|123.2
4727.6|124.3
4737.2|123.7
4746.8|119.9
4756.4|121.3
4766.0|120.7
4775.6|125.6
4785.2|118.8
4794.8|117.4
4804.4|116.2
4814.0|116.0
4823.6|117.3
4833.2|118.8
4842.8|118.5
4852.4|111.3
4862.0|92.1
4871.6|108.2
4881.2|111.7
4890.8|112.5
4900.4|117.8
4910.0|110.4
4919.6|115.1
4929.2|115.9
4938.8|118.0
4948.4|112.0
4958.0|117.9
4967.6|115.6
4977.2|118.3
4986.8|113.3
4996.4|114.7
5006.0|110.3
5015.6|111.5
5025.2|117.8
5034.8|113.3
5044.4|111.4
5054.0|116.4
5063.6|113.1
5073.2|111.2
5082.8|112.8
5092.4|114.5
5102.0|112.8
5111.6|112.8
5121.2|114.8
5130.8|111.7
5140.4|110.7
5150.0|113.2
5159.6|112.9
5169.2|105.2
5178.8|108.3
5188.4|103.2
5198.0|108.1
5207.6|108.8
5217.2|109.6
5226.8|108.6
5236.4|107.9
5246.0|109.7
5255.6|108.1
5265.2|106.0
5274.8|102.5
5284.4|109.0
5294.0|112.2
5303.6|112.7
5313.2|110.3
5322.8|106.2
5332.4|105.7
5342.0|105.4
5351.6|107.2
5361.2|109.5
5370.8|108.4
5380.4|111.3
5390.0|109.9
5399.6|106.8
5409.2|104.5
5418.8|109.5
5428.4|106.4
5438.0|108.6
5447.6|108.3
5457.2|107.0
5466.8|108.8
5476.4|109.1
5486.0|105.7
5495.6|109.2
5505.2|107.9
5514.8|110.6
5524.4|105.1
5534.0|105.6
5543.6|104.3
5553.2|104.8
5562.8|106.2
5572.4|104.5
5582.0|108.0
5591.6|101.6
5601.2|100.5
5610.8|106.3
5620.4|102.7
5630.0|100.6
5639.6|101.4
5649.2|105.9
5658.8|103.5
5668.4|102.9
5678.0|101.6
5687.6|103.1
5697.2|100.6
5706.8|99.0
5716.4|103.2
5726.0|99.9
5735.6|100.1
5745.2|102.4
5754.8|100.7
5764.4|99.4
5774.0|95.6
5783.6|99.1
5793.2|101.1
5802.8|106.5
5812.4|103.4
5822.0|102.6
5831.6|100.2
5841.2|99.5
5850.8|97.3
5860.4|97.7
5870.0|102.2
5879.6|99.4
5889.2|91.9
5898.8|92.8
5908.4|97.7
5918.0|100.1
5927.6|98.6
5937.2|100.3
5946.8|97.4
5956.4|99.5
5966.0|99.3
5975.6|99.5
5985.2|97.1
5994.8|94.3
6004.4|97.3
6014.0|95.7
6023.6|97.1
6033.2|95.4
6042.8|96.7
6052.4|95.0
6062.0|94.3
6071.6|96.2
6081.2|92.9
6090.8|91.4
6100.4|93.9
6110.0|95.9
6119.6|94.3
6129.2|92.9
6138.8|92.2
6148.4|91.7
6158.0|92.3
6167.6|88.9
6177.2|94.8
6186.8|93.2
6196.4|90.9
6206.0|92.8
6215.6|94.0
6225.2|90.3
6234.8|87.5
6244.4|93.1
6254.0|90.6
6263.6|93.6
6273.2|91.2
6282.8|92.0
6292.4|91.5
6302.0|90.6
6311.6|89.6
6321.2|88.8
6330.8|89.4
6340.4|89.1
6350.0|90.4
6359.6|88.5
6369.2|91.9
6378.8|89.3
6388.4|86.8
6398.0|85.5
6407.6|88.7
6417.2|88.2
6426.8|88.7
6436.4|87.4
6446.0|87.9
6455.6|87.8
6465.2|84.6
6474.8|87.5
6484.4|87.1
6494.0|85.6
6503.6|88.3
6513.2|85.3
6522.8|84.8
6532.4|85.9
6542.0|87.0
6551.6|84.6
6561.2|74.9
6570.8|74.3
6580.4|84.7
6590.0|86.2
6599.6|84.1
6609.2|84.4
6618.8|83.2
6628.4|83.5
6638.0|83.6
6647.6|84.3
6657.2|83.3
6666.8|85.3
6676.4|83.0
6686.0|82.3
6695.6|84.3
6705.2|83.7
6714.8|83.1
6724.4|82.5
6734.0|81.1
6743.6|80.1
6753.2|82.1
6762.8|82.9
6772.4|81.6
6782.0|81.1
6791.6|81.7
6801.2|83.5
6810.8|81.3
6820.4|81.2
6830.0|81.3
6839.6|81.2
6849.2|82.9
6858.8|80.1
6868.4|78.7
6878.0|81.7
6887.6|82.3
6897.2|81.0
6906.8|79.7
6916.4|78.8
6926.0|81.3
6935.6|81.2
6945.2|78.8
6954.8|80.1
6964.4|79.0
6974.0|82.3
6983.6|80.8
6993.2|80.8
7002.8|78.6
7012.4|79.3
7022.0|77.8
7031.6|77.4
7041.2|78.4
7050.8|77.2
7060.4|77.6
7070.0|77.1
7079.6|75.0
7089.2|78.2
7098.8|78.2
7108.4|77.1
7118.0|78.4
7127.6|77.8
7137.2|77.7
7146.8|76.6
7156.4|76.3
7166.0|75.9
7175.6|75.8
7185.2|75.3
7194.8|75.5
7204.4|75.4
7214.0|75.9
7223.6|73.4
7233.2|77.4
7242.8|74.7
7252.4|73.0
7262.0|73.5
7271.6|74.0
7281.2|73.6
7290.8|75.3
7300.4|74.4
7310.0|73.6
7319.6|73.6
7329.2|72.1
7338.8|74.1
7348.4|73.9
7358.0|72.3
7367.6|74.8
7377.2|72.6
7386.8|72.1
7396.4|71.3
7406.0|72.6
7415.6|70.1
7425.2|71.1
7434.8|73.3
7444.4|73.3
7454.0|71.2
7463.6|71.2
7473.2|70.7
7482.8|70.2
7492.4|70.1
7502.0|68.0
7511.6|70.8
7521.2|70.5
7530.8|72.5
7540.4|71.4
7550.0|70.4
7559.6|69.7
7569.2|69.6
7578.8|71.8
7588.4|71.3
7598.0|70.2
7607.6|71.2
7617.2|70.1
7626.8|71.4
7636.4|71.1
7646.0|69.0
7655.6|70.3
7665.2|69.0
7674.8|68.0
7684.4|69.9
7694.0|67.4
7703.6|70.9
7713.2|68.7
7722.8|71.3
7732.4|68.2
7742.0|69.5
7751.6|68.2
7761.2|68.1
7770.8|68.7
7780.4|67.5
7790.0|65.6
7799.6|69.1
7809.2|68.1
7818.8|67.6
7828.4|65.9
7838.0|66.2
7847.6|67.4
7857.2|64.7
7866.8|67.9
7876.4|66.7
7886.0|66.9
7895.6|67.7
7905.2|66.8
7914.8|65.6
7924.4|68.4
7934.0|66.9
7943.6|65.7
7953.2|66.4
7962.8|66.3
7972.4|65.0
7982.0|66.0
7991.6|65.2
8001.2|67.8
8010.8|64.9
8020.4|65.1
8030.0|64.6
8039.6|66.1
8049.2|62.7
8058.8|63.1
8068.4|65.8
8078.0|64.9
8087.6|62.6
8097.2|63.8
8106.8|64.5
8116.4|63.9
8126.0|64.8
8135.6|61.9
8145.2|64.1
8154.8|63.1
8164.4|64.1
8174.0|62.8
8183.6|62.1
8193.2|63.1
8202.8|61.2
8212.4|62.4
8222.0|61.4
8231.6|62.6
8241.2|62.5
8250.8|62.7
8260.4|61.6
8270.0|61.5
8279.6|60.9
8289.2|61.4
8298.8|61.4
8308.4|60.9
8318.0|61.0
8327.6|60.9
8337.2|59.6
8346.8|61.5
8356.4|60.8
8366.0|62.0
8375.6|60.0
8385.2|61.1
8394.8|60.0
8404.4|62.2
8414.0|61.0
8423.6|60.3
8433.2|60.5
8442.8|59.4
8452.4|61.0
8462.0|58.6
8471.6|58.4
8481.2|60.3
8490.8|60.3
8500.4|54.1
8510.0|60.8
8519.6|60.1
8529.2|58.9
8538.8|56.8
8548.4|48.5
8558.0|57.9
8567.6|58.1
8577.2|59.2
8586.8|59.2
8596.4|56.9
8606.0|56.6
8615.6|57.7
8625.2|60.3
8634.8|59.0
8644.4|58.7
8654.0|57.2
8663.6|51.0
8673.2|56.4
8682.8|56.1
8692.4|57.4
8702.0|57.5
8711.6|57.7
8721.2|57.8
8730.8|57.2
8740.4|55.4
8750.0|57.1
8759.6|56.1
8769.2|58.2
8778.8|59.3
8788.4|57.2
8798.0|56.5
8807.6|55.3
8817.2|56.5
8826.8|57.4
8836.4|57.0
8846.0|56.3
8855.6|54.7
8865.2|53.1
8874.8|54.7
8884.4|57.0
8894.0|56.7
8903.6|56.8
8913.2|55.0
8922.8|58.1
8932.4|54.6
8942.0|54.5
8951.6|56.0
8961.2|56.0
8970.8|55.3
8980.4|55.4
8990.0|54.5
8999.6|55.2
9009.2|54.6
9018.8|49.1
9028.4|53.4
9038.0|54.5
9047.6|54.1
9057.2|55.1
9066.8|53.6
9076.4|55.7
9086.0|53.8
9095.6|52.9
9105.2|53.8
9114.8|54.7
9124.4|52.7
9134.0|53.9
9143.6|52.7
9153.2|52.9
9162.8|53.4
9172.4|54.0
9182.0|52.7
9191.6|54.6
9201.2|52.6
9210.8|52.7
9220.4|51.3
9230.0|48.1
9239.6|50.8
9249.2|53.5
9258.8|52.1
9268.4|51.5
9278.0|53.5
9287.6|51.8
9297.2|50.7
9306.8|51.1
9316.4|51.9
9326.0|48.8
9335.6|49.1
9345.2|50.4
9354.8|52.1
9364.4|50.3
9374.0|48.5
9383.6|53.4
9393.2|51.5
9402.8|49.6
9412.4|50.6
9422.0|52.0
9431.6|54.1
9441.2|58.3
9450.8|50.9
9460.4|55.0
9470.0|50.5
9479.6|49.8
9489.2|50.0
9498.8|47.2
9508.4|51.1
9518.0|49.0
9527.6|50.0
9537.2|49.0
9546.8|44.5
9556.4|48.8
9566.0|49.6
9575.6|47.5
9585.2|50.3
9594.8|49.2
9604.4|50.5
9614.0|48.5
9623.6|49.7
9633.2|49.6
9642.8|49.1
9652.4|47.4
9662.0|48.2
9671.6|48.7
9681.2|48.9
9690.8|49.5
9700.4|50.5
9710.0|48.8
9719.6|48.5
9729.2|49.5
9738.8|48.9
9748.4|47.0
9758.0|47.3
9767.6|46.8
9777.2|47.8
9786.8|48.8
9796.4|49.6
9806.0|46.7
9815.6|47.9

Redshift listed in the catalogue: 0.000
